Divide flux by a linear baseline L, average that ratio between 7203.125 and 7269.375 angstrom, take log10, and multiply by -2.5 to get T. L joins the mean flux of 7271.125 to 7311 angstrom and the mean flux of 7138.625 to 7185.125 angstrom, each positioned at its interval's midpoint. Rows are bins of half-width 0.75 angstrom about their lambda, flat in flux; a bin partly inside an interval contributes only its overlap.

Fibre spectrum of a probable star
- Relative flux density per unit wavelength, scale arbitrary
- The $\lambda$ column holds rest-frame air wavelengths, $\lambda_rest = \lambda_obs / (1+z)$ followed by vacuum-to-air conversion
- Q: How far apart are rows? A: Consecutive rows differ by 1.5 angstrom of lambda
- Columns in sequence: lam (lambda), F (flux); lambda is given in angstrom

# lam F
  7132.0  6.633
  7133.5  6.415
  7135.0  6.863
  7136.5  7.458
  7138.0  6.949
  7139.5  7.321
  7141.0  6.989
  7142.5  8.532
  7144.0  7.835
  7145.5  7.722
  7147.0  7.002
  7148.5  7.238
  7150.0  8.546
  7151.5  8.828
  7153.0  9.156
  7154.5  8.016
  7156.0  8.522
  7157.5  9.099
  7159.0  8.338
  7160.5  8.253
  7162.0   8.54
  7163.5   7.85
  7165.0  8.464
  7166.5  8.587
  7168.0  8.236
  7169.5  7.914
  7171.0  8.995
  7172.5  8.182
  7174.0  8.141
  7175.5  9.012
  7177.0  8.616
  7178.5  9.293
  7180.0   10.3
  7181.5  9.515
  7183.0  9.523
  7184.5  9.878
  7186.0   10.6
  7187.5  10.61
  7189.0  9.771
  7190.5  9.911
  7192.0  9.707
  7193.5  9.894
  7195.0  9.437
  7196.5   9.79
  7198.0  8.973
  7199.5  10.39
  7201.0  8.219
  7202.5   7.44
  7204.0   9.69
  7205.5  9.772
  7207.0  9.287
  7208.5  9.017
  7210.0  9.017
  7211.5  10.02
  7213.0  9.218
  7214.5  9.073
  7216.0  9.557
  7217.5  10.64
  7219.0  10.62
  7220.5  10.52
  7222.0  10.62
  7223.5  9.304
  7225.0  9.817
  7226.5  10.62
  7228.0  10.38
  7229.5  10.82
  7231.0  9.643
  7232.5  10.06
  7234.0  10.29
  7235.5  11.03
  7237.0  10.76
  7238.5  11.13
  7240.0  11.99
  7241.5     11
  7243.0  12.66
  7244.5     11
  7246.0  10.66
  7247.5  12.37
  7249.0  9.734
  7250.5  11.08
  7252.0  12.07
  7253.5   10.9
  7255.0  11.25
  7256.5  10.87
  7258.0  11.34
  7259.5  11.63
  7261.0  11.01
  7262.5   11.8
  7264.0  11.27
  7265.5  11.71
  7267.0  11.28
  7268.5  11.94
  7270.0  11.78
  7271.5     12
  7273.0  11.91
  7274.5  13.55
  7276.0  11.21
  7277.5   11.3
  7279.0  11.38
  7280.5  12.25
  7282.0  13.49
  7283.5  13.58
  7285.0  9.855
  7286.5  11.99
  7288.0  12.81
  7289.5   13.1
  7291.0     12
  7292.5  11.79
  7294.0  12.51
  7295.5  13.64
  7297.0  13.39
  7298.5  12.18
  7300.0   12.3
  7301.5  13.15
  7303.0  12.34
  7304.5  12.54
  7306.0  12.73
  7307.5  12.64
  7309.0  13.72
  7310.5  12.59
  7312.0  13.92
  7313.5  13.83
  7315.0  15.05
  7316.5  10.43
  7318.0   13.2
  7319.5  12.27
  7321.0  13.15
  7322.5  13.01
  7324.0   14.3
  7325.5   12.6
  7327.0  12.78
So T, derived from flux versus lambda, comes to 0.01 mag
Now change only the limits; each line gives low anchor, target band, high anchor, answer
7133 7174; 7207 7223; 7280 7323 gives 0.02 mag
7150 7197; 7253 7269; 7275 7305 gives 0.02 mag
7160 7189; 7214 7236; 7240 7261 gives 0.03 mag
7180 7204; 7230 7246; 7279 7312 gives 0.00 mag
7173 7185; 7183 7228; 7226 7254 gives 0.03 mag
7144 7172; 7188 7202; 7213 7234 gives -0.03 mag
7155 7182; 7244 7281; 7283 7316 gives 0.01 mag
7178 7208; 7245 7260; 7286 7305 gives 0.02 mag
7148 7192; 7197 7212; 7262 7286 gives 0.08 mag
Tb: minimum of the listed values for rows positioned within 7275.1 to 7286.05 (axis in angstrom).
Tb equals 9.855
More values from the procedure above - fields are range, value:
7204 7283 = 9.017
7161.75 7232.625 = 7.44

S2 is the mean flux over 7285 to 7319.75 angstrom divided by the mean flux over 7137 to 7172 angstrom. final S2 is 1.57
